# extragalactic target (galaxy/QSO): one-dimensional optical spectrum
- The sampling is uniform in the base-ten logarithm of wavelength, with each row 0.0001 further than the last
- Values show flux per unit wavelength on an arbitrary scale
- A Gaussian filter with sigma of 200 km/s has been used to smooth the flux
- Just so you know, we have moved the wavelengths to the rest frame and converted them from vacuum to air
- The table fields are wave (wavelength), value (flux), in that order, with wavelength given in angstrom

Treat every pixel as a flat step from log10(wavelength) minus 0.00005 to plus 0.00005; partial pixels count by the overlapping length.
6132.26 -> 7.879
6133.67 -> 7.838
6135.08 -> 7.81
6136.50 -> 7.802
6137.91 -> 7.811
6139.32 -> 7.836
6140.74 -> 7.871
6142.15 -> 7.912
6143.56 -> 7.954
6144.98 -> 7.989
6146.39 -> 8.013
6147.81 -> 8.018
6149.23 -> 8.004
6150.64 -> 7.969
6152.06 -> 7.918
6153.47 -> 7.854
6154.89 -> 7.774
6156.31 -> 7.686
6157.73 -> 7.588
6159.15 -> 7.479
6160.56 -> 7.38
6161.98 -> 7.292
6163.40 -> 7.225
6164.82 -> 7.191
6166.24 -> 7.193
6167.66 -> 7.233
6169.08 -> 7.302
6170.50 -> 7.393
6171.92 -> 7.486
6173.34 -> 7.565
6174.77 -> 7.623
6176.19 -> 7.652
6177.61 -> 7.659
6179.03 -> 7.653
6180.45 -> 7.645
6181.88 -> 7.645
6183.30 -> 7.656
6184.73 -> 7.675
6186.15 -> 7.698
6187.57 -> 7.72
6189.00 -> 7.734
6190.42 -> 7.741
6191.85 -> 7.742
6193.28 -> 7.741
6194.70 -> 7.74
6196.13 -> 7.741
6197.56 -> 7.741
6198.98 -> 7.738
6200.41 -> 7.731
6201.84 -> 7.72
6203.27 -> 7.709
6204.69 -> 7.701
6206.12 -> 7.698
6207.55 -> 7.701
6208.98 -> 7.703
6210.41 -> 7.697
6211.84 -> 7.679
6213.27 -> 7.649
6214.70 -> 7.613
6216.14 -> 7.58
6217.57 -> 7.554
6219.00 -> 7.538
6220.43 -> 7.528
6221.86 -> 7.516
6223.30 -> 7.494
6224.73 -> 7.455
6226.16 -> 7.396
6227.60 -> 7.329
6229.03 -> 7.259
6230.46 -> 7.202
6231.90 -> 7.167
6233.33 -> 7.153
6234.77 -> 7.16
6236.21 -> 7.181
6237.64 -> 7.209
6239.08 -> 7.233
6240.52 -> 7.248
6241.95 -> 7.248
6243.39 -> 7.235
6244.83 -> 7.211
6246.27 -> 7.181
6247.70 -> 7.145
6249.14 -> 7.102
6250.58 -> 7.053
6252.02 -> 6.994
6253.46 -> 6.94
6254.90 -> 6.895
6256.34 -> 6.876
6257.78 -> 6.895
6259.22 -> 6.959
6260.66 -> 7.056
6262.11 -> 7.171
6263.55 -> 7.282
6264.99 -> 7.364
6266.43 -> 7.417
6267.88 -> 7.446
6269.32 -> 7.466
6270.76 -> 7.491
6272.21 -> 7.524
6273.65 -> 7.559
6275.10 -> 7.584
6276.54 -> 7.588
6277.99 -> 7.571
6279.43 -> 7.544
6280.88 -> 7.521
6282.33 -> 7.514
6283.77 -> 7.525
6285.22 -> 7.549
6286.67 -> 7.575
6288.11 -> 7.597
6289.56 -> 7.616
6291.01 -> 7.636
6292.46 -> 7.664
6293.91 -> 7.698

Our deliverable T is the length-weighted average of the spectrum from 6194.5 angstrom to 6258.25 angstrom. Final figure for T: 7.39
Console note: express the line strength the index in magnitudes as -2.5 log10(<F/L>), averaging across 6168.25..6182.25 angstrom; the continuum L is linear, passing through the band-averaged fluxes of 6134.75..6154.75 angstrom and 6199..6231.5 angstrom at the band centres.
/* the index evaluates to 0.03 mag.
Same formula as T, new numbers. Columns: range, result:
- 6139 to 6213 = 7.67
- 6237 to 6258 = 7.1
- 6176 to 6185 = 7.65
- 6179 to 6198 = 7.7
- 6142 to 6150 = 7.99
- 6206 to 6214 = 7.69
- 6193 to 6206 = 7.73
